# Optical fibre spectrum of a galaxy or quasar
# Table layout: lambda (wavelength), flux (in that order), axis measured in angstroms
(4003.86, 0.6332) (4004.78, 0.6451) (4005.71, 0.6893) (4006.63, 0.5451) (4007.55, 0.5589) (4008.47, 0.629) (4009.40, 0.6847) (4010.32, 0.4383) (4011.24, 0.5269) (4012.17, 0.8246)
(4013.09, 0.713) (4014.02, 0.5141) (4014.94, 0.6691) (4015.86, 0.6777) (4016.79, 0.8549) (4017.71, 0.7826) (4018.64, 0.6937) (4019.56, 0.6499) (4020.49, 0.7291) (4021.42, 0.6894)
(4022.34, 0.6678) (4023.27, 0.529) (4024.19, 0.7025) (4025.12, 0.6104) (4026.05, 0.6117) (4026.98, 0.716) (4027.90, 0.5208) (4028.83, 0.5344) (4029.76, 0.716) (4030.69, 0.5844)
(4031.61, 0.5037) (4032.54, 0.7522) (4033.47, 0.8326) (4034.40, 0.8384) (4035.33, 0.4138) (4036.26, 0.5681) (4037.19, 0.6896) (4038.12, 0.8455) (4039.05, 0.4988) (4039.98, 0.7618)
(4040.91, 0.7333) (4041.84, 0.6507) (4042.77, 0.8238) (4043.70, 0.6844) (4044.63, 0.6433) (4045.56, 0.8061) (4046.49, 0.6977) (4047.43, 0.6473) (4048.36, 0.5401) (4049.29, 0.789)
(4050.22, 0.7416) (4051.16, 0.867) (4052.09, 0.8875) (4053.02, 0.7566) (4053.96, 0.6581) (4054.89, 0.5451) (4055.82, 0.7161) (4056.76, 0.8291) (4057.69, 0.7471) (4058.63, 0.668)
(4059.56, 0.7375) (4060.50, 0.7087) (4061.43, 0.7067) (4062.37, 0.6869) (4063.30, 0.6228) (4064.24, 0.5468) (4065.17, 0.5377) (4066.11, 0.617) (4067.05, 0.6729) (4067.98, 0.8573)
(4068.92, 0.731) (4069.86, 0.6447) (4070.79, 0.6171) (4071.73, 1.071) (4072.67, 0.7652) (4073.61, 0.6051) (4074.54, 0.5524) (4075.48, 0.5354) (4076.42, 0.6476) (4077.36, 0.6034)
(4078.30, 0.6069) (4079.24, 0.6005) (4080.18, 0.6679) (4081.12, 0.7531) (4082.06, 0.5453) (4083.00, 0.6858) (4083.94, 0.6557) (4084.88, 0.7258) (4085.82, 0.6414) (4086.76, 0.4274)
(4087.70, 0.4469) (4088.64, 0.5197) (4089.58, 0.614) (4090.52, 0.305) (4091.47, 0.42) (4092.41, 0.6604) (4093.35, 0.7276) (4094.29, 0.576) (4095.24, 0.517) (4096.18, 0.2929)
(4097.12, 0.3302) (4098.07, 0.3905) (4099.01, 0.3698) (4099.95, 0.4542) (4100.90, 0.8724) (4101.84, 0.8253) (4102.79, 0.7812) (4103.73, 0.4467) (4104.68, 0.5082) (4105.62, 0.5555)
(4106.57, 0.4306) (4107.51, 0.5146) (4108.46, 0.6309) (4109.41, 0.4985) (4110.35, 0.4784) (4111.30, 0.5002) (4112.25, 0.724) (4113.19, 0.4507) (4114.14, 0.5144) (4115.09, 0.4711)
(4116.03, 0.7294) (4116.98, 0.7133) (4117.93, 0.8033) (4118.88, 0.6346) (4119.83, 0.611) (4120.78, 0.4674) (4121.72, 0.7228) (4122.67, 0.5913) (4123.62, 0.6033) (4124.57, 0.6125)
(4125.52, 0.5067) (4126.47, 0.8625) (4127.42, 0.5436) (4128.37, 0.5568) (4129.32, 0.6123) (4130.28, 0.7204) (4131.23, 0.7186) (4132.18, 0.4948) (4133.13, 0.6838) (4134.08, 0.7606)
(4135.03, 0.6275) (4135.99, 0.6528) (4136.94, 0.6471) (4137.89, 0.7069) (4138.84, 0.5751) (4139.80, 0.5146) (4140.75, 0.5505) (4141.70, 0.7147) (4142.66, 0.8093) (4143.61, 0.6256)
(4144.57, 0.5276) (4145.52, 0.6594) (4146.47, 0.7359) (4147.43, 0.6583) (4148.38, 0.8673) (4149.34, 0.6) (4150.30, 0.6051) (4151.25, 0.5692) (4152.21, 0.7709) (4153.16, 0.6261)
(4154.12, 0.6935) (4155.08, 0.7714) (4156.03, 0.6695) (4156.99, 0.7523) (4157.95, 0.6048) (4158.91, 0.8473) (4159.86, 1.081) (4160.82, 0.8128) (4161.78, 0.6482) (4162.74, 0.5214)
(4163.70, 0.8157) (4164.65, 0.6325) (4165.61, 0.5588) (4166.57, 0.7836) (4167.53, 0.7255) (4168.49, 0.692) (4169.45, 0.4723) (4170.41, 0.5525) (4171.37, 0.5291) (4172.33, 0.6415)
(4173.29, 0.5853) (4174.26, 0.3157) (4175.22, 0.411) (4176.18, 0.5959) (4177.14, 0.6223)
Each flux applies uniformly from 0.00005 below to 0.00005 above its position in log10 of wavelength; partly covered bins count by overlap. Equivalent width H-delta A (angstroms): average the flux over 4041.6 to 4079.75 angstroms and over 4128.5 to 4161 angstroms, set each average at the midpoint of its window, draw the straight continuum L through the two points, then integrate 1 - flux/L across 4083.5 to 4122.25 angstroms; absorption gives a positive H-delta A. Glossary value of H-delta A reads 7.2 angstroms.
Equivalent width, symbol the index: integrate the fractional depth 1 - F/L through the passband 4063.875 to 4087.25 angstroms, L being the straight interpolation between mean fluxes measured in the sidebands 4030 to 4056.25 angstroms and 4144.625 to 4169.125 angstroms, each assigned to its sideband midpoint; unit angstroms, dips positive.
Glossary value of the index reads 1.5 angstroms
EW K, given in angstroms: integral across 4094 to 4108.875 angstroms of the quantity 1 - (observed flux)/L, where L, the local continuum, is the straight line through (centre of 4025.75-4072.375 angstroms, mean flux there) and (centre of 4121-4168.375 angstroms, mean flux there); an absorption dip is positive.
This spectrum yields 3.3 angstroms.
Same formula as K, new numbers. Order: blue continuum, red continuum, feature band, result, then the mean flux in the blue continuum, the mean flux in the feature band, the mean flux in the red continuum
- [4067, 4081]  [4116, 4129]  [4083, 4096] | 2.2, 0.681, 0.556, 0.636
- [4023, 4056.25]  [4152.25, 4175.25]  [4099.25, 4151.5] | 3.6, 0.679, 0.622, 0.663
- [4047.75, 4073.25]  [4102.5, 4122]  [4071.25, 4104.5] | 2.8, 0.713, 0.589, 0.577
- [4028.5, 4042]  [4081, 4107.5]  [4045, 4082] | -4.9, 0.663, 0.69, 0.55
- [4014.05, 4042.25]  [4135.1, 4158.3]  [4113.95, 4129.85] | 1.0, 0.665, 0.623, 0.662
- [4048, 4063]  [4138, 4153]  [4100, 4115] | 2.4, 0.724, 0.575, 0.653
